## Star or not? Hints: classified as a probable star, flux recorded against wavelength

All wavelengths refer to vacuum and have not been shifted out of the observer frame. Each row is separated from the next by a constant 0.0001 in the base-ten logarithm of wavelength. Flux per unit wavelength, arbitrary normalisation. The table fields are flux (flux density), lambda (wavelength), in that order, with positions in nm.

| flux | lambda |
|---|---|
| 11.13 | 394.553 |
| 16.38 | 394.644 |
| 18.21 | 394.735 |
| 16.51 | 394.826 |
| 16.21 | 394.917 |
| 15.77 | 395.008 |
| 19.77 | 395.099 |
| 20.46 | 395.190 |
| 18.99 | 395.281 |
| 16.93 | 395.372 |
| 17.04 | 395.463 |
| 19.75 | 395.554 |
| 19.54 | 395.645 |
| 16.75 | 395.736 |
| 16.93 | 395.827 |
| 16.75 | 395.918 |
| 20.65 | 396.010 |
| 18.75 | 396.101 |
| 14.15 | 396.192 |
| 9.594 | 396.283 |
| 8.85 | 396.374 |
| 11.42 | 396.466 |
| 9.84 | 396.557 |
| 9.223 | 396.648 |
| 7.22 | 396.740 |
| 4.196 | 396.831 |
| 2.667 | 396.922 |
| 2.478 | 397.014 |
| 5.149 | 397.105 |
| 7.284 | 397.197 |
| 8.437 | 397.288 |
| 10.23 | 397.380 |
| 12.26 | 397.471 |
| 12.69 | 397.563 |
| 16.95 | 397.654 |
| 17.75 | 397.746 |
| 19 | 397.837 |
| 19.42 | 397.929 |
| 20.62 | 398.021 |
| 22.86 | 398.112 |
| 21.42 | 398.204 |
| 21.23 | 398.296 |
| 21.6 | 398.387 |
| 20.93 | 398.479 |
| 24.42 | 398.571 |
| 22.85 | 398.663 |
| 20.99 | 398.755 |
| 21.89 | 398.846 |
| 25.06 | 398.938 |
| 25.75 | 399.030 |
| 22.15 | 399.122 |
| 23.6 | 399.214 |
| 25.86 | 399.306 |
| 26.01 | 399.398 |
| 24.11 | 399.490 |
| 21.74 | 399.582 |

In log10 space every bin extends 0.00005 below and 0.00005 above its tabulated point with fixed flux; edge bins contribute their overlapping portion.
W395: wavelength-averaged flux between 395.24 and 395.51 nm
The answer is 17.7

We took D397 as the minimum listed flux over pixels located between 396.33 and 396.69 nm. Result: 8.85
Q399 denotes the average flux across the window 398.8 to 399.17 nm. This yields 23.7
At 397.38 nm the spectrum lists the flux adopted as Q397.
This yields 10.23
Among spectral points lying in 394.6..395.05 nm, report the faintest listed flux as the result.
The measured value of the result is 15.77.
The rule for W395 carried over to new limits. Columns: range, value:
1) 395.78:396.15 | 18.2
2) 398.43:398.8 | 22.2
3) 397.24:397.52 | 10.3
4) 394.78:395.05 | 16.2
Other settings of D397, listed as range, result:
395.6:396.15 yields 16.75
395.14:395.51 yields 16.93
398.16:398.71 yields 20.93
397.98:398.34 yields 20.62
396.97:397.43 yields 2.478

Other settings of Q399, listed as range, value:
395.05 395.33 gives 19.7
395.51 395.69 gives 19.7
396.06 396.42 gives 12.8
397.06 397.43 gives 7.84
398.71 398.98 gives 22.7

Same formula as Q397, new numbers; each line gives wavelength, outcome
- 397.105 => 5.149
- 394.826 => 16.51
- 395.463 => 17.04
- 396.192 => 14.15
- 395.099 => 19.77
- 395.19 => 20.46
